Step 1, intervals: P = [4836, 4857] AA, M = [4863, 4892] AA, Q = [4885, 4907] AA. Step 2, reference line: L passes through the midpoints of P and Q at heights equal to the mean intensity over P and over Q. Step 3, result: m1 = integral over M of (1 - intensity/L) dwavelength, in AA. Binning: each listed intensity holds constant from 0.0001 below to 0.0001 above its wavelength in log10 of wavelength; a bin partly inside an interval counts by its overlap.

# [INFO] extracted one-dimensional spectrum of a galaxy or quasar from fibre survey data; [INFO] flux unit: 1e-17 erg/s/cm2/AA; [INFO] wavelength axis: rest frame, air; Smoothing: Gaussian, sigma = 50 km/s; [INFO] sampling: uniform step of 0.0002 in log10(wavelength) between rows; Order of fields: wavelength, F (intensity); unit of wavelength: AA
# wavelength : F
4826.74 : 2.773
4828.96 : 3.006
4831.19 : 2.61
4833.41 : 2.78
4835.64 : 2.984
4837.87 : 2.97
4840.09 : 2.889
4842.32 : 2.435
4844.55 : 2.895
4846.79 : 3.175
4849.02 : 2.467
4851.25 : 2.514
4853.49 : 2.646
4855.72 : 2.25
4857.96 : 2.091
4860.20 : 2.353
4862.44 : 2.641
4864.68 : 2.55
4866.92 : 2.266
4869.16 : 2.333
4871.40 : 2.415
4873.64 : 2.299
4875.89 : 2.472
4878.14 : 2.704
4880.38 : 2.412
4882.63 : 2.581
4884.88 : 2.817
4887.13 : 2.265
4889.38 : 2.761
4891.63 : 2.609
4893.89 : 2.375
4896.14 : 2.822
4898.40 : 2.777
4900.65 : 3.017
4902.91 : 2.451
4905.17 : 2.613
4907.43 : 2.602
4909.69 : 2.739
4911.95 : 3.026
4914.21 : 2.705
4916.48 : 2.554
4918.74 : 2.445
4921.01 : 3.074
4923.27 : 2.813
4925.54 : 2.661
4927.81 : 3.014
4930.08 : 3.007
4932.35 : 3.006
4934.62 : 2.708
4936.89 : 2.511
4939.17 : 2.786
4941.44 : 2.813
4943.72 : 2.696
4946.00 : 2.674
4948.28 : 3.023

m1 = 1.8 AA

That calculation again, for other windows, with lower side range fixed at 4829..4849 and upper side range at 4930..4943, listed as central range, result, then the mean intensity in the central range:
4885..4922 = 1.6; 2.68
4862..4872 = 1.4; 2.43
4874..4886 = 1.0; 2.58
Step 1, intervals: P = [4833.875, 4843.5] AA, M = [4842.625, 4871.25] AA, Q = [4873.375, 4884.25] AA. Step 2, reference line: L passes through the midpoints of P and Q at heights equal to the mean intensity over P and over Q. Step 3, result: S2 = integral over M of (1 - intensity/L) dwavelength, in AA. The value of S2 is 1.9 AA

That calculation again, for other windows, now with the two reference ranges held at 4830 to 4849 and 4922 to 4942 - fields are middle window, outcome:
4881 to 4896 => 1.3 AA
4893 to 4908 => 0.8 AA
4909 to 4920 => 0.5 AA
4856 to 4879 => 3.4 AA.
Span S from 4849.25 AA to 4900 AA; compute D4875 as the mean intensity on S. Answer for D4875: 2.5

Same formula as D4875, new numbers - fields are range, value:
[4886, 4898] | 2.58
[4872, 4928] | 2.66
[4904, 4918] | 2.7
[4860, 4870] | 2.44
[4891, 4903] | 2.7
